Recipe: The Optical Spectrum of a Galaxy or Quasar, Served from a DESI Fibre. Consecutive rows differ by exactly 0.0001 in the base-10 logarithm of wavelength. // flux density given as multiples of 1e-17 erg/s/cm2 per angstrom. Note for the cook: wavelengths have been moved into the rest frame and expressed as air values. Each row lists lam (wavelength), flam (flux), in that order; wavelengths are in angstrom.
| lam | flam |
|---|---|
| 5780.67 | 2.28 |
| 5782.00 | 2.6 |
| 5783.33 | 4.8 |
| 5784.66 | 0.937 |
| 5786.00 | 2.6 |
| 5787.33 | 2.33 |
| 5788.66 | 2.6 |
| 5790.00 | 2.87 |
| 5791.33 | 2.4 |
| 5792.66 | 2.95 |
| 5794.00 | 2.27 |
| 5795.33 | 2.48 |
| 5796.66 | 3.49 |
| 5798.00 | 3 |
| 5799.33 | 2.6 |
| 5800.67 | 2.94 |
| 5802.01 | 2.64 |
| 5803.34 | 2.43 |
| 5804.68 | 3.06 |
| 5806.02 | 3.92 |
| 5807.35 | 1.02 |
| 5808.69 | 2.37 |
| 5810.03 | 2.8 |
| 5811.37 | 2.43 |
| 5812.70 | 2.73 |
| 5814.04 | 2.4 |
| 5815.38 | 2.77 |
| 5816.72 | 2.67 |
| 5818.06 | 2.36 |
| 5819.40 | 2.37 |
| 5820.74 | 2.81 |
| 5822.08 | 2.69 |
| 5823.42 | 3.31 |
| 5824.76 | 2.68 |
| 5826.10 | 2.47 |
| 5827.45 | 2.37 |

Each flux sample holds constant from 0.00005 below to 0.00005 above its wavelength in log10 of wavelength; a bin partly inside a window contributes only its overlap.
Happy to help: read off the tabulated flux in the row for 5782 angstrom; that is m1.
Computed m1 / 2.6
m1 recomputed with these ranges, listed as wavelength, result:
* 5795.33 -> 2.48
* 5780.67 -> 2.28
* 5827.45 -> 2.37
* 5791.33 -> 2.4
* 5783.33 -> 4.8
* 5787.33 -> 2.33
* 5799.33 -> 2.6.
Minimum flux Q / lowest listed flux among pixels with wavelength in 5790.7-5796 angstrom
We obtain 2.27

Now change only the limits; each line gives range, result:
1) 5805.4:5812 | 1.02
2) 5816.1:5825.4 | 2.36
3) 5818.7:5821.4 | 2.37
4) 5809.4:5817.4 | 2.4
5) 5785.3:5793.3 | 2.33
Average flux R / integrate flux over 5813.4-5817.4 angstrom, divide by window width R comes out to 2.61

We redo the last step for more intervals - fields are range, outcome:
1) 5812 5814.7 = 2.57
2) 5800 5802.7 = 2.79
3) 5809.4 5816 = 2.63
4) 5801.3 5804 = 2.54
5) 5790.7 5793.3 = 2.68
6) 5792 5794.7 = 2.61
